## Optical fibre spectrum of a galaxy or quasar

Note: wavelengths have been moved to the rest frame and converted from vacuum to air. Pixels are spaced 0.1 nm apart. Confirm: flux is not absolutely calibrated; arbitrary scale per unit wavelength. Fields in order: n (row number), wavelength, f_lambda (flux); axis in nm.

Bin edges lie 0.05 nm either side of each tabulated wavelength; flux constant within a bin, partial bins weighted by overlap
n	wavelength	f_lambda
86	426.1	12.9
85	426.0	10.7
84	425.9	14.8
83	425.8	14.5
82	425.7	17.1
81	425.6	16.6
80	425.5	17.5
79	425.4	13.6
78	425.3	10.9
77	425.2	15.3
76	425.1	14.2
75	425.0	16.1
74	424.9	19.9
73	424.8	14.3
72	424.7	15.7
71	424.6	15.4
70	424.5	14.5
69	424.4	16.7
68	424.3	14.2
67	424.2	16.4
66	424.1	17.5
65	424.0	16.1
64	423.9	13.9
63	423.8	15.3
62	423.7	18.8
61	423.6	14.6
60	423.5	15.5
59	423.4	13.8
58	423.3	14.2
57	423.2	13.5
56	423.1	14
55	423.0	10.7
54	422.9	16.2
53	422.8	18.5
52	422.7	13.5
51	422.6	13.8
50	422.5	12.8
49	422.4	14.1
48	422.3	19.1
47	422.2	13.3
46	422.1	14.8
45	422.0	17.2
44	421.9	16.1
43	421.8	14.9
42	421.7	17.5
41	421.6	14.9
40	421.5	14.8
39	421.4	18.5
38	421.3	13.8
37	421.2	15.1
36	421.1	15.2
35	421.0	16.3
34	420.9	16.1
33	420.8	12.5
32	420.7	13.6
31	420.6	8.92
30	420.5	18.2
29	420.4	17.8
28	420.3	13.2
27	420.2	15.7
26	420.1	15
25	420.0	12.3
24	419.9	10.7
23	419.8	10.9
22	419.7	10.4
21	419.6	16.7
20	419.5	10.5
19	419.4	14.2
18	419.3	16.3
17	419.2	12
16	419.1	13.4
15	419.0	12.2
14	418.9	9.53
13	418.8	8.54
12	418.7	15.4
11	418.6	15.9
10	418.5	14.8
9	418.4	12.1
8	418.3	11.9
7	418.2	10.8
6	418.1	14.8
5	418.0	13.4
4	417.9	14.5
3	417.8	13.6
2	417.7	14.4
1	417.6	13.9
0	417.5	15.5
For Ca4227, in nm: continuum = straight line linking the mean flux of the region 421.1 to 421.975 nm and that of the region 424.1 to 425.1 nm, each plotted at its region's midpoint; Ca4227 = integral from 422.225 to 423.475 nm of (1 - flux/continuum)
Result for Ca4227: 0.10 nm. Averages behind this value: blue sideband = 15.7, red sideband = 15.9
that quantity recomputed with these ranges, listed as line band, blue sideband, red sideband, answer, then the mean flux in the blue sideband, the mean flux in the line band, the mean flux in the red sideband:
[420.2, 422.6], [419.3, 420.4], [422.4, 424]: -0.21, 13.3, 15.1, 14.6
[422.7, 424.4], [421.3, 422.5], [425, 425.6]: 0.00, 15.7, 15.2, 14.6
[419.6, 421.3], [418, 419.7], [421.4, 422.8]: 0.03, 13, 14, 15.4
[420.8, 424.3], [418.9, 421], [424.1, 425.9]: -0.18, 13.5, 15.3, 15.5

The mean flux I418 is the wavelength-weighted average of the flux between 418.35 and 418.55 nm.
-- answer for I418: 13.4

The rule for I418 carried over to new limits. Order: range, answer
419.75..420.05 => 11.3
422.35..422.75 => 13.5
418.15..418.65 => 13.1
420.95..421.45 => 15.8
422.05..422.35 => 15.7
